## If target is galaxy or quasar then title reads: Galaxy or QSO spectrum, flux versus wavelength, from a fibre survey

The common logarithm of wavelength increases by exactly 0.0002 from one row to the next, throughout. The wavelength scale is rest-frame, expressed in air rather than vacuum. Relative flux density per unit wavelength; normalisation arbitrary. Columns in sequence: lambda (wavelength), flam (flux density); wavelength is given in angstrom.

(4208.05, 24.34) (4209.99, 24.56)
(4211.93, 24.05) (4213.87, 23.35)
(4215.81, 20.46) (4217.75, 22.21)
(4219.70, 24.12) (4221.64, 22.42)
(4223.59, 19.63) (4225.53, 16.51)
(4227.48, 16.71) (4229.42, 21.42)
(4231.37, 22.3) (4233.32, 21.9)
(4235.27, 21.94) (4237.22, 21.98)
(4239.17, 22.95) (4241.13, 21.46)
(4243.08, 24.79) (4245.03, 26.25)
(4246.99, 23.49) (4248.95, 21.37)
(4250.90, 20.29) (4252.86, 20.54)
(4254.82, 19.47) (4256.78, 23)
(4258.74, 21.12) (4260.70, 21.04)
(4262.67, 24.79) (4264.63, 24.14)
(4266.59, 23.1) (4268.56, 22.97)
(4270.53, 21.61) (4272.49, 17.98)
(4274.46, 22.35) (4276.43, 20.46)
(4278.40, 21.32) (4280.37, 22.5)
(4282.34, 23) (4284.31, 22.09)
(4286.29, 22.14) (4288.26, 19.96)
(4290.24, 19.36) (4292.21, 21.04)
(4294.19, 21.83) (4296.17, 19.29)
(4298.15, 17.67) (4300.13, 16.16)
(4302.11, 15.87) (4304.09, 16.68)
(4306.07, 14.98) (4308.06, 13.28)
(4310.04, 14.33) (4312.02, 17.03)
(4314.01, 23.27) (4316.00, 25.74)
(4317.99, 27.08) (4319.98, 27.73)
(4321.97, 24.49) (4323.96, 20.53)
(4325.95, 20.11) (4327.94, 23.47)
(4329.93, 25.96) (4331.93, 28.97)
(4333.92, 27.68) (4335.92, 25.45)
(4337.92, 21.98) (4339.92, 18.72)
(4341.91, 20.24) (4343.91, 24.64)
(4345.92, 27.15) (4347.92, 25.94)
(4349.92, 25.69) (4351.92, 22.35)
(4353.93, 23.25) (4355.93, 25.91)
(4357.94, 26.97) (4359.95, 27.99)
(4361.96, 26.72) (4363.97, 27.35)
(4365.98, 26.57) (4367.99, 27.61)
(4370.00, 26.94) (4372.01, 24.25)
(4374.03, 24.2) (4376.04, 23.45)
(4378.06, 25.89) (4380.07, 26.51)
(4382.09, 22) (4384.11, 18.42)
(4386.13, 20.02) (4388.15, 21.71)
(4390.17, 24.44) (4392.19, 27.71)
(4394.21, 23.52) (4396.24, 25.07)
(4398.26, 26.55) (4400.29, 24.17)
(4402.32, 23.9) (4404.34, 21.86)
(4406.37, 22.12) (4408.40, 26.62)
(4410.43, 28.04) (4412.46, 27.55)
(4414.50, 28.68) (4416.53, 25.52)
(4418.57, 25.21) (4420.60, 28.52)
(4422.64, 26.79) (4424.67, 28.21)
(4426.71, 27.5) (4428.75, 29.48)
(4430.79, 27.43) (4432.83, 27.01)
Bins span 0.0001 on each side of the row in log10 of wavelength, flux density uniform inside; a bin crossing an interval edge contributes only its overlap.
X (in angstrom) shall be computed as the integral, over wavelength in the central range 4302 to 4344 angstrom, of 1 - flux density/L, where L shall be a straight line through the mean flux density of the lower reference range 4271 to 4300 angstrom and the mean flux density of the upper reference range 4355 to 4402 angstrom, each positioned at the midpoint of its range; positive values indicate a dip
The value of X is 1.2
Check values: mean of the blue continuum 20.7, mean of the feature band 21.8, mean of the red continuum 24.9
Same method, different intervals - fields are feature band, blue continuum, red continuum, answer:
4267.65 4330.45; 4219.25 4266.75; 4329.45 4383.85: 7.5 angstrom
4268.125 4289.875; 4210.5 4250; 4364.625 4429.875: 1.5 angstrom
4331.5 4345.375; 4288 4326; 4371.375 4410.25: -1.6 angstrom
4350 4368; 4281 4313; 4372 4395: -3.2 angstrom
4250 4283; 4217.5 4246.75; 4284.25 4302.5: -2.0 angstrom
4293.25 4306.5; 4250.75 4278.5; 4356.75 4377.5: 3.2 angstrom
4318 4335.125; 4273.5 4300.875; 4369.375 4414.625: -2.3 angstrom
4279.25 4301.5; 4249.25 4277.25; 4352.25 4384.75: 2.1 angstrom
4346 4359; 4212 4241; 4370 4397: -1.1 angstrom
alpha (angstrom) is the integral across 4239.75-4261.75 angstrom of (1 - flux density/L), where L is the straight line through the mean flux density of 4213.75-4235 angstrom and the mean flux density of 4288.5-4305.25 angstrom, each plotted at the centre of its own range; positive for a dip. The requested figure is -2.2 angstrom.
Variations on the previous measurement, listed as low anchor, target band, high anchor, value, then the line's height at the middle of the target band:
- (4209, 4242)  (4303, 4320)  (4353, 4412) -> 2.8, 23.4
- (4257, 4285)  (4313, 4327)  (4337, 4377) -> -0.3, 23.7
